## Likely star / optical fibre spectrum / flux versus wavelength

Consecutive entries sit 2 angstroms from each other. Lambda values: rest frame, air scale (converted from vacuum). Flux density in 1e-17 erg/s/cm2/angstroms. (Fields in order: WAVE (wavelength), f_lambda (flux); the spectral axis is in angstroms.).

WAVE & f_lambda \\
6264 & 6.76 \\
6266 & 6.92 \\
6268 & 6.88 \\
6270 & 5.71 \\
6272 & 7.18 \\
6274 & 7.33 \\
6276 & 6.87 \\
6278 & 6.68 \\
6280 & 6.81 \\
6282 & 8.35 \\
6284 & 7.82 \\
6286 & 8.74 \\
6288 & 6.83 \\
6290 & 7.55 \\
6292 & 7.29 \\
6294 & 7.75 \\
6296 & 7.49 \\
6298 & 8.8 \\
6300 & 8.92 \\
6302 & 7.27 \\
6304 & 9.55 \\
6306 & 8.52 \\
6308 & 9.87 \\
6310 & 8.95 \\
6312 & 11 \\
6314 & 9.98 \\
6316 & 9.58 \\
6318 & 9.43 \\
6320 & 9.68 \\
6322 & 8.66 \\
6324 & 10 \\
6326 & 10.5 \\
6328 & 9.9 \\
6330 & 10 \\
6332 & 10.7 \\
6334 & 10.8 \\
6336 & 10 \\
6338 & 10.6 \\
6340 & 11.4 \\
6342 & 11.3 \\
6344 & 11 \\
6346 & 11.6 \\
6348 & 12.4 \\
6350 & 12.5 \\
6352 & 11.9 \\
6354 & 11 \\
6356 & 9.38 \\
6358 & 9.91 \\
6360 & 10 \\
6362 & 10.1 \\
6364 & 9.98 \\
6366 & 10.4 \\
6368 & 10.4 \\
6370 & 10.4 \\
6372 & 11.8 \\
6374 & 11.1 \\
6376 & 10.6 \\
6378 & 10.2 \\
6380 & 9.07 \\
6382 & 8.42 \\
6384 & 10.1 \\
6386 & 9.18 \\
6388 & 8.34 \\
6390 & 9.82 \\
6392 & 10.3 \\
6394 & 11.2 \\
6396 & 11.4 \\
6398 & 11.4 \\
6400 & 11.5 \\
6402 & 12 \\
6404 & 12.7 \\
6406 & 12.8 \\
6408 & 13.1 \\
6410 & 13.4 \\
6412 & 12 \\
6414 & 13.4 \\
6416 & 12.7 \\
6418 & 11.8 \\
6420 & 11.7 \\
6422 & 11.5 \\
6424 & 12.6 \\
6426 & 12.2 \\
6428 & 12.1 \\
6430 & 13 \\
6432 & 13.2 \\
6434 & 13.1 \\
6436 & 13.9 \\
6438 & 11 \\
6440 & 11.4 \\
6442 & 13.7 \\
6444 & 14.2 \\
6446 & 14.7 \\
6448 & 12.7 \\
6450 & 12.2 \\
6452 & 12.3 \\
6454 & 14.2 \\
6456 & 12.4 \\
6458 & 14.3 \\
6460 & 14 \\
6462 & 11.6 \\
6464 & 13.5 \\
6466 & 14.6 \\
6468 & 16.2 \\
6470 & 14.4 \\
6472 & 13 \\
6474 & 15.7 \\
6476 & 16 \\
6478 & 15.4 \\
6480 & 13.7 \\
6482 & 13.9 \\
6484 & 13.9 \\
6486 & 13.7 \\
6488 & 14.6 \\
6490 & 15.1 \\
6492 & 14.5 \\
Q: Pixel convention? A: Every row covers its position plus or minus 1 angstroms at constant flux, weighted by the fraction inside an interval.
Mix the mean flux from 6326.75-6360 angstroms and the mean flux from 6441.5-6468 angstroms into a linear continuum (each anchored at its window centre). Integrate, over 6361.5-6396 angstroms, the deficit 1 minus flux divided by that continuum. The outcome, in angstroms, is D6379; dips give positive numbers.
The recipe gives 4.7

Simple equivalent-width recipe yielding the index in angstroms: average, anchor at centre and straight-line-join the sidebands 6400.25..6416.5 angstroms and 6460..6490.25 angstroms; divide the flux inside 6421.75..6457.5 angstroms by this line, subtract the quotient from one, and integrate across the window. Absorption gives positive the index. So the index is 1.64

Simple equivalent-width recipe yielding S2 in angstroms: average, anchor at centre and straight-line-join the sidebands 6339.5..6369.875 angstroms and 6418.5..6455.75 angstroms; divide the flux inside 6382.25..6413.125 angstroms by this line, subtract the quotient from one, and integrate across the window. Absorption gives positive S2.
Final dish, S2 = 1.7 angstroms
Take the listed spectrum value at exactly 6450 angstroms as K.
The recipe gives 12.2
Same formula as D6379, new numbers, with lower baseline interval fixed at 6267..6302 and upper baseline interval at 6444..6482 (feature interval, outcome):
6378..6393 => 2.36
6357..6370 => 0.23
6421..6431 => 0.26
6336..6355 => -3.46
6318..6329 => -1.04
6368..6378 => -0.15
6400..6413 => -0.75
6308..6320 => -1.76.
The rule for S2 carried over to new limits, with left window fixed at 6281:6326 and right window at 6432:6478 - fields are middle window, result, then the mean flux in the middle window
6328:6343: -1.28 angstroms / 10.6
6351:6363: 0.11 angstroms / 10.4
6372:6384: 1.17 angstroms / 10.1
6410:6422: 0.03 angstroms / 12.3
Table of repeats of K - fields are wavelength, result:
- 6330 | 10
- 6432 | 13.2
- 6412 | 12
